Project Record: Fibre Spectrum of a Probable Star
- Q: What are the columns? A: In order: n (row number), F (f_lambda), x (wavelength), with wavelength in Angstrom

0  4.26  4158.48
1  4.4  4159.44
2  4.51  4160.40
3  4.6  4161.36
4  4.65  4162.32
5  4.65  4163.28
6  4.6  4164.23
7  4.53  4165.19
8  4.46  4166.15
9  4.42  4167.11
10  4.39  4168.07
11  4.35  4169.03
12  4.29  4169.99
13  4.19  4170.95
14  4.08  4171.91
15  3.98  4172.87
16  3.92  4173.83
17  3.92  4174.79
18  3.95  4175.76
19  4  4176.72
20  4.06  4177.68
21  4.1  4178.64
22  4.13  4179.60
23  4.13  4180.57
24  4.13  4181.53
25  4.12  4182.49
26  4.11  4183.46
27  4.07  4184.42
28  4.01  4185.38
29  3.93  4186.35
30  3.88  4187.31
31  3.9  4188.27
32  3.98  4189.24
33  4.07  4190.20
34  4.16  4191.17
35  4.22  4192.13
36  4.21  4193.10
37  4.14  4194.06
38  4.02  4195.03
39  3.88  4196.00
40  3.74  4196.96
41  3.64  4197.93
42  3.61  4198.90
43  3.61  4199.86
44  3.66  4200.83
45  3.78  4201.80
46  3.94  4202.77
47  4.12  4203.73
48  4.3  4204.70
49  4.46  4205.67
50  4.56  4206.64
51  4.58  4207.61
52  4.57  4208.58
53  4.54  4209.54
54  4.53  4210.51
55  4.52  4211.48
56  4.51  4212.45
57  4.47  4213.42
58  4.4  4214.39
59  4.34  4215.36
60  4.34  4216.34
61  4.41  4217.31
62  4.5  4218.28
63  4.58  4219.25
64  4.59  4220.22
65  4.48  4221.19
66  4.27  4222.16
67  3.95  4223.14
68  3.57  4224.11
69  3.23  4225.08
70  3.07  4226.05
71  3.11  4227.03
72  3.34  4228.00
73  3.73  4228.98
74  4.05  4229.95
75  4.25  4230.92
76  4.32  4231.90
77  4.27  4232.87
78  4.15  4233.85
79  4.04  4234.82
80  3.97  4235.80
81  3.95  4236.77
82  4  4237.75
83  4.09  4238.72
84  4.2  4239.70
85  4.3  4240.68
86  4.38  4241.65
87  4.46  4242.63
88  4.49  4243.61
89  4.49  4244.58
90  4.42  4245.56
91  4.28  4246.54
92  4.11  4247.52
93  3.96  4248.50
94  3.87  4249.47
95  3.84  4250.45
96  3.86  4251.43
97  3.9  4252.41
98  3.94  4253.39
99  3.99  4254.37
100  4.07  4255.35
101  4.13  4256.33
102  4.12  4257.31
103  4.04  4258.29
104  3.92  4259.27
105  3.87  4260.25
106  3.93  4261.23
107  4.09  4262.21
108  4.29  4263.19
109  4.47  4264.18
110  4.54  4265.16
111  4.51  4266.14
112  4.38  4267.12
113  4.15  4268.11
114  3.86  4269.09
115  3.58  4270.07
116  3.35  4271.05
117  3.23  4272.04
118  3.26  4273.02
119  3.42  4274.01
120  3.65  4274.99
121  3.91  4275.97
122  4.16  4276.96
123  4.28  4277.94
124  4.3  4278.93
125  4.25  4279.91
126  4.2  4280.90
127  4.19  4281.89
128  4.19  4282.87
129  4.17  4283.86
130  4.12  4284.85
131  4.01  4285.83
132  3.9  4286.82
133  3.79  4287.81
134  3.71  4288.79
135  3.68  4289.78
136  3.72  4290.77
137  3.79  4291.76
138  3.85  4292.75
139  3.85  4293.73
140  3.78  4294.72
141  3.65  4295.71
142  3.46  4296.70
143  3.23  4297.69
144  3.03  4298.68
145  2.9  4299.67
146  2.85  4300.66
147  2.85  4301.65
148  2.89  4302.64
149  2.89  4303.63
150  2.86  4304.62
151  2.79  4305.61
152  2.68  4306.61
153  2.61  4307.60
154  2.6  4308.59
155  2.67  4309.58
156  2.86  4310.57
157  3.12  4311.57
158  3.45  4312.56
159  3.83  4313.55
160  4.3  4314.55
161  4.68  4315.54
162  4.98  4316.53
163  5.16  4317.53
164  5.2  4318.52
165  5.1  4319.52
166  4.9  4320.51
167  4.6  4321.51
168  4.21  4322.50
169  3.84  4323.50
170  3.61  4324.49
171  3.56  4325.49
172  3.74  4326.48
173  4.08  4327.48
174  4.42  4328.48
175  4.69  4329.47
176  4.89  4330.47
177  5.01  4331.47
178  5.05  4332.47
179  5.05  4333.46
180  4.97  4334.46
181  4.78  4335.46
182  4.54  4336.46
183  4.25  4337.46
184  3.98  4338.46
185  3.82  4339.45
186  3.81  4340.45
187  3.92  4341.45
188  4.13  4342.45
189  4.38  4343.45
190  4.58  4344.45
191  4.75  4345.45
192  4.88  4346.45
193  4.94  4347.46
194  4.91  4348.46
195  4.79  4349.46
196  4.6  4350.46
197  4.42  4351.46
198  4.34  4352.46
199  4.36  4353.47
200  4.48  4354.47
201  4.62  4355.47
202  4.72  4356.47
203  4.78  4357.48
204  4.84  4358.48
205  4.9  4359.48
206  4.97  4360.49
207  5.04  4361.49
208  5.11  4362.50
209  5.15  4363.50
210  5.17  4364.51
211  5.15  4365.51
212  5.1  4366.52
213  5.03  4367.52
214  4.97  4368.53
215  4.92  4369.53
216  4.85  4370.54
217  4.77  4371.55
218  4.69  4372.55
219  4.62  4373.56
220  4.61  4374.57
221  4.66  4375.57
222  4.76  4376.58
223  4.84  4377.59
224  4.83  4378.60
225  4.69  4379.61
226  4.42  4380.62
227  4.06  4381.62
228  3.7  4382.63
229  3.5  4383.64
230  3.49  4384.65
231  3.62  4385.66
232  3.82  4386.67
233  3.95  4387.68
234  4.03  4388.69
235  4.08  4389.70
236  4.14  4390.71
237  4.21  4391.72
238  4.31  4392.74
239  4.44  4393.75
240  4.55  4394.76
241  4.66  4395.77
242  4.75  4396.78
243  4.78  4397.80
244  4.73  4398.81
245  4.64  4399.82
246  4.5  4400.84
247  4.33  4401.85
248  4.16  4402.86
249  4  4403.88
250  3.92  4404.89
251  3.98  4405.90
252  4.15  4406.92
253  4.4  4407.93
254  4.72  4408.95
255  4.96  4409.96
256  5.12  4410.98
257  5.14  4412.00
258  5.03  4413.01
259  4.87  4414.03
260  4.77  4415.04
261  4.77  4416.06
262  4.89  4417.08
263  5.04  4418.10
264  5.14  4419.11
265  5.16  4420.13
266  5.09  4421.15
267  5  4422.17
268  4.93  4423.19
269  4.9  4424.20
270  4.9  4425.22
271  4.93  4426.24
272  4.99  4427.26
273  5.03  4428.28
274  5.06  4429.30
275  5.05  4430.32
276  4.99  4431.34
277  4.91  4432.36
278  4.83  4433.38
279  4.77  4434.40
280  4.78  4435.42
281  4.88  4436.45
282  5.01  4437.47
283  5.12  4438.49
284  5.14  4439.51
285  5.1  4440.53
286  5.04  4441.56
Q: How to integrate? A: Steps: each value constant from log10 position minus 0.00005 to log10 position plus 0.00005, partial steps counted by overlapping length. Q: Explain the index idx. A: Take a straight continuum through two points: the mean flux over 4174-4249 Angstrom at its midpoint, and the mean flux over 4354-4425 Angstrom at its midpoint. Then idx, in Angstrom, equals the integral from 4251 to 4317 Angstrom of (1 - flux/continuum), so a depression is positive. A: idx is 9.0 Angstrom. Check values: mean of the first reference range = 4.11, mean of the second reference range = 4.62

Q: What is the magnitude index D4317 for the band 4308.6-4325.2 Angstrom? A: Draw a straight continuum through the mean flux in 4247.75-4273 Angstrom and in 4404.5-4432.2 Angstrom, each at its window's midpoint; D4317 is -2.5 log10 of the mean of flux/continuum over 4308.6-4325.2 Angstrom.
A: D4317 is 0.05 mag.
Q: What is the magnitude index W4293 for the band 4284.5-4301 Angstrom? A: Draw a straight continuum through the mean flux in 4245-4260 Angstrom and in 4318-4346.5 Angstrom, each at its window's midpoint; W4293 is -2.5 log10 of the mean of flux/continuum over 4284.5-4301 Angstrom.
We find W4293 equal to 0.17 mag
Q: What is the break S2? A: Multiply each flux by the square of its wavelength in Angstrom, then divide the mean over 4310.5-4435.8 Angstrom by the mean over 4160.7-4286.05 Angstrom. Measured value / 1.20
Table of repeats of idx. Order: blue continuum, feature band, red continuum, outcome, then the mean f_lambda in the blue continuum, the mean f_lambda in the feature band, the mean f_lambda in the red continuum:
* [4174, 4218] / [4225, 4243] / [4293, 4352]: 0.60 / 4.13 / 3.96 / 4.01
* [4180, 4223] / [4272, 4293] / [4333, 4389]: 2.19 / 4.18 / 3.91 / 4.56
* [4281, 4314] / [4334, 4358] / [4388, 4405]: -3.79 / 3.4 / 4.49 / 4.37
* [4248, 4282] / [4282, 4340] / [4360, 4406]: 4.20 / 3.98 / 3.89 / 4.5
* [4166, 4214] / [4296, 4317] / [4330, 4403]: 5.67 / 4.13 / 3.22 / 4.55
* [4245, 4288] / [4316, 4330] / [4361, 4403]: -0.58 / 4.01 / 4.44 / 4.52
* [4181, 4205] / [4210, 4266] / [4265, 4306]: -4.28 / 3.97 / 4.12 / 3.69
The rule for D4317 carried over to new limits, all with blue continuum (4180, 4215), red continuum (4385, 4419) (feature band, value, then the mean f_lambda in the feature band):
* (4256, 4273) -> 0.06 mag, 4.01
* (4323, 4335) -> -0.02 mag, 4.41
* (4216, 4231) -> 0.06 mag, 3.96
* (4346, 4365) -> -0.09 mag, 4.79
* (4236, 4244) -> -0.01 mag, 4.22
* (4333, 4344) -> 0.01 mag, 4.33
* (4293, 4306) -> 0.33 mag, 3.17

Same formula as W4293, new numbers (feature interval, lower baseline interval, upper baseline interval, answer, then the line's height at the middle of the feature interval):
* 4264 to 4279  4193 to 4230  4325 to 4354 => 0.09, 4.27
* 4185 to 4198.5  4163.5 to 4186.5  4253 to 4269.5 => 0.05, 4.16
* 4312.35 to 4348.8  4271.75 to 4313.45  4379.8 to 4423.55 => -0.17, 3.84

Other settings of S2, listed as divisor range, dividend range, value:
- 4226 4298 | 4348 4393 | 1.20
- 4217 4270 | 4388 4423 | 1.21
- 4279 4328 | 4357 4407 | 1.25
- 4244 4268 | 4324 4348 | 1.11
